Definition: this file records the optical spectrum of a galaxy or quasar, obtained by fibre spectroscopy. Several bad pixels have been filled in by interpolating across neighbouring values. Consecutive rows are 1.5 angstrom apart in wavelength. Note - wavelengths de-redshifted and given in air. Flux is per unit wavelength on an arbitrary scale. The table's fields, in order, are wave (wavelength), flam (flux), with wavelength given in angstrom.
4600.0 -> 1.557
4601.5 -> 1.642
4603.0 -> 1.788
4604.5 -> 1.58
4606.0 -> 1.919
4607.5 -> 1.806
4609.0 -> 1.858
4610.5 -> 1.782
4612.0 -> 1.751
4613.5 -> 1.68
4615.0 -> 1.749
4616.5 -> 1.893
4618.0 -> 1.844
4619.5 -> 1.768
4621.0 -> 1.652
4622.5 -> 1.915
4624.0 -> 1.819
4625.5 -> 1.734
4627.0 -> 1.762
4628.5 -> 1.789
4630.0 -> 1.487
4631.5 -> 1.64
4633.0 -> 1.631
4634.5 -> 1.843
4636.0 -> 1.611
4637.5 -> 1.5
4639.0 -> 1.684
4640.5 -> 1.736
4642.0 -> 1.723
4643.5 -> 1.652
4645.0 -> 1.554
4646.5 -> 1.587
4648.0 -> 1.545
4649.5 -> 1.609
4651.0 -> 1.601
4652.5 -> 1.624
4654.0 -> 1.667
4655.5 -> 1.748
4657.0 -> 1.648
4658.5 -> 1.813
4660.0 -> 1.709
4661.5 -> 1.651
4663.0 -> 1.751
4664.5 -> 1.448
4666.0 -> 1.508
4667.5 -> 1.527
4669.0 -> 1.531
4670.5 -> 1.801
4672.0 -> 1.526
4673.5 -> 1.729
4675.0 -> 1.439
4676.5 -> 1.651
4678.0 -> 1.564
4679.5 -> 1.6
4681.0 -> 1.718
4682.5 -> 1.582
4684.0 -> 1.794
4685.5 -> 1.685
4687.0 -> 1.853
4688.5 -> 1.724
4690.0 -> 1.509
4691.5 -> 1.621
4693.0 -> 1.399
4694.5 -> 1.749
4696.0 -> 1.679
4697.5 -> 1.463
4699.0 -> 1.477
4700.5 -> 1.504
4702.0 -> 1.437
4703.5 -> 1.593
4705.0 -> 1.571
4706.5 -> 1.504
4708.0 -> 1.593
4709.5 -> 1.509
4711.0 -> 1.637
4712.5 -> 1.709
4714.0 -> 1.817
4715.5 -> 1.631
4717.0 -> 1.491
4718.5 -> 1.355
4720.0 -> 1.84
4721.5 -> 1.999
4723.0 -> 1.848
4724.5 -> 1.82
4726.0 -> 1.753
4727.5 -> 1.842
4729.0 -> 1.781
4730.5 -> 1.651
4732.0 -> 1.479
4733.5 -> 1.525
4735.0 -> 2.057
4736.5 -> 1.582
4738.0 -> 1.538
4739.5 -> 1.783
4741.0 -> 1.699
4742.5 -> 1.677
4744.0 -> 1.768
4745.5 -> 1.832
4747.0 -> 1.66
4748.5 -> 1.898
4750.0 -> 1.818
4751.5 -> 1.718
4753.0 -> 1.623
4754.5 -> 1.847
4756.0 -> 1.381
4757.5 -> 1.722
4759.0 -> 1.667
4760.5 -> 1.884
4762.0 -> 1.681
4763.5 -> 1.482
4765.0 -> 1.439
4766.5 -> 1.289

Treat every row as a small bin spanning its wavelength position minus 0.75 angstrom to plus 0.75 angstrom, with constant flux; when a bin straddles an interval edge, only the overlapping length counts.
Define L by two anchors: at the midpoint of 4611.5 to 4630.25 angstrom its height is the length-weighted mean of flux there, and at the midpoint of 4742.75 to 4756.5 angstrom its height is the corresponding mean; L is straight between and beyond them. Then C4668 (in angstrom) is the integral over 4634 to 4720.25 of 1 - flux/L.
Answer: 6.46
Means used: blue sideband 1.76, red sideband 1.73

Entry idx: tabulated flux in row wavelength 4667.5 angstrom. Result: 1.527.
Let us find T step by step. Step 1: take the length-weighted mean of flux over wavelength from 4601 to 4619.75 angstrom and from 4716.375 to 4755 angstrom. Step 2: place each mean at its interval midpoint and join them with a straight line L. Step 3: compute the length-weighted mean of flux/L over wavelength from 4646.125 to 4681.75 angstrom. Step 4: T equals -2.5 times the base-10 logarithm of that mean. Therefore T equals 0.08 mag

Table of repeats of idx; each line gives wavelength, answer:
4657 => 1.648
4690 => 1.509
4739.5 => 1.783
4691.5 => 1.621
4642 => 1.723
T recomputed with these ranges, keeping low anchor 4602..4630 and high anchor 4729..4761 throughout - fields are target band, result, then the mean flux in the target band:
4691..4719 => 0.11 mag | 1.57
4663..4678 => 0.11 mag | 1.58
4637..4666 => 0.07 mag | 1.64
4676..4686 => 0.05 mag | 1.66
